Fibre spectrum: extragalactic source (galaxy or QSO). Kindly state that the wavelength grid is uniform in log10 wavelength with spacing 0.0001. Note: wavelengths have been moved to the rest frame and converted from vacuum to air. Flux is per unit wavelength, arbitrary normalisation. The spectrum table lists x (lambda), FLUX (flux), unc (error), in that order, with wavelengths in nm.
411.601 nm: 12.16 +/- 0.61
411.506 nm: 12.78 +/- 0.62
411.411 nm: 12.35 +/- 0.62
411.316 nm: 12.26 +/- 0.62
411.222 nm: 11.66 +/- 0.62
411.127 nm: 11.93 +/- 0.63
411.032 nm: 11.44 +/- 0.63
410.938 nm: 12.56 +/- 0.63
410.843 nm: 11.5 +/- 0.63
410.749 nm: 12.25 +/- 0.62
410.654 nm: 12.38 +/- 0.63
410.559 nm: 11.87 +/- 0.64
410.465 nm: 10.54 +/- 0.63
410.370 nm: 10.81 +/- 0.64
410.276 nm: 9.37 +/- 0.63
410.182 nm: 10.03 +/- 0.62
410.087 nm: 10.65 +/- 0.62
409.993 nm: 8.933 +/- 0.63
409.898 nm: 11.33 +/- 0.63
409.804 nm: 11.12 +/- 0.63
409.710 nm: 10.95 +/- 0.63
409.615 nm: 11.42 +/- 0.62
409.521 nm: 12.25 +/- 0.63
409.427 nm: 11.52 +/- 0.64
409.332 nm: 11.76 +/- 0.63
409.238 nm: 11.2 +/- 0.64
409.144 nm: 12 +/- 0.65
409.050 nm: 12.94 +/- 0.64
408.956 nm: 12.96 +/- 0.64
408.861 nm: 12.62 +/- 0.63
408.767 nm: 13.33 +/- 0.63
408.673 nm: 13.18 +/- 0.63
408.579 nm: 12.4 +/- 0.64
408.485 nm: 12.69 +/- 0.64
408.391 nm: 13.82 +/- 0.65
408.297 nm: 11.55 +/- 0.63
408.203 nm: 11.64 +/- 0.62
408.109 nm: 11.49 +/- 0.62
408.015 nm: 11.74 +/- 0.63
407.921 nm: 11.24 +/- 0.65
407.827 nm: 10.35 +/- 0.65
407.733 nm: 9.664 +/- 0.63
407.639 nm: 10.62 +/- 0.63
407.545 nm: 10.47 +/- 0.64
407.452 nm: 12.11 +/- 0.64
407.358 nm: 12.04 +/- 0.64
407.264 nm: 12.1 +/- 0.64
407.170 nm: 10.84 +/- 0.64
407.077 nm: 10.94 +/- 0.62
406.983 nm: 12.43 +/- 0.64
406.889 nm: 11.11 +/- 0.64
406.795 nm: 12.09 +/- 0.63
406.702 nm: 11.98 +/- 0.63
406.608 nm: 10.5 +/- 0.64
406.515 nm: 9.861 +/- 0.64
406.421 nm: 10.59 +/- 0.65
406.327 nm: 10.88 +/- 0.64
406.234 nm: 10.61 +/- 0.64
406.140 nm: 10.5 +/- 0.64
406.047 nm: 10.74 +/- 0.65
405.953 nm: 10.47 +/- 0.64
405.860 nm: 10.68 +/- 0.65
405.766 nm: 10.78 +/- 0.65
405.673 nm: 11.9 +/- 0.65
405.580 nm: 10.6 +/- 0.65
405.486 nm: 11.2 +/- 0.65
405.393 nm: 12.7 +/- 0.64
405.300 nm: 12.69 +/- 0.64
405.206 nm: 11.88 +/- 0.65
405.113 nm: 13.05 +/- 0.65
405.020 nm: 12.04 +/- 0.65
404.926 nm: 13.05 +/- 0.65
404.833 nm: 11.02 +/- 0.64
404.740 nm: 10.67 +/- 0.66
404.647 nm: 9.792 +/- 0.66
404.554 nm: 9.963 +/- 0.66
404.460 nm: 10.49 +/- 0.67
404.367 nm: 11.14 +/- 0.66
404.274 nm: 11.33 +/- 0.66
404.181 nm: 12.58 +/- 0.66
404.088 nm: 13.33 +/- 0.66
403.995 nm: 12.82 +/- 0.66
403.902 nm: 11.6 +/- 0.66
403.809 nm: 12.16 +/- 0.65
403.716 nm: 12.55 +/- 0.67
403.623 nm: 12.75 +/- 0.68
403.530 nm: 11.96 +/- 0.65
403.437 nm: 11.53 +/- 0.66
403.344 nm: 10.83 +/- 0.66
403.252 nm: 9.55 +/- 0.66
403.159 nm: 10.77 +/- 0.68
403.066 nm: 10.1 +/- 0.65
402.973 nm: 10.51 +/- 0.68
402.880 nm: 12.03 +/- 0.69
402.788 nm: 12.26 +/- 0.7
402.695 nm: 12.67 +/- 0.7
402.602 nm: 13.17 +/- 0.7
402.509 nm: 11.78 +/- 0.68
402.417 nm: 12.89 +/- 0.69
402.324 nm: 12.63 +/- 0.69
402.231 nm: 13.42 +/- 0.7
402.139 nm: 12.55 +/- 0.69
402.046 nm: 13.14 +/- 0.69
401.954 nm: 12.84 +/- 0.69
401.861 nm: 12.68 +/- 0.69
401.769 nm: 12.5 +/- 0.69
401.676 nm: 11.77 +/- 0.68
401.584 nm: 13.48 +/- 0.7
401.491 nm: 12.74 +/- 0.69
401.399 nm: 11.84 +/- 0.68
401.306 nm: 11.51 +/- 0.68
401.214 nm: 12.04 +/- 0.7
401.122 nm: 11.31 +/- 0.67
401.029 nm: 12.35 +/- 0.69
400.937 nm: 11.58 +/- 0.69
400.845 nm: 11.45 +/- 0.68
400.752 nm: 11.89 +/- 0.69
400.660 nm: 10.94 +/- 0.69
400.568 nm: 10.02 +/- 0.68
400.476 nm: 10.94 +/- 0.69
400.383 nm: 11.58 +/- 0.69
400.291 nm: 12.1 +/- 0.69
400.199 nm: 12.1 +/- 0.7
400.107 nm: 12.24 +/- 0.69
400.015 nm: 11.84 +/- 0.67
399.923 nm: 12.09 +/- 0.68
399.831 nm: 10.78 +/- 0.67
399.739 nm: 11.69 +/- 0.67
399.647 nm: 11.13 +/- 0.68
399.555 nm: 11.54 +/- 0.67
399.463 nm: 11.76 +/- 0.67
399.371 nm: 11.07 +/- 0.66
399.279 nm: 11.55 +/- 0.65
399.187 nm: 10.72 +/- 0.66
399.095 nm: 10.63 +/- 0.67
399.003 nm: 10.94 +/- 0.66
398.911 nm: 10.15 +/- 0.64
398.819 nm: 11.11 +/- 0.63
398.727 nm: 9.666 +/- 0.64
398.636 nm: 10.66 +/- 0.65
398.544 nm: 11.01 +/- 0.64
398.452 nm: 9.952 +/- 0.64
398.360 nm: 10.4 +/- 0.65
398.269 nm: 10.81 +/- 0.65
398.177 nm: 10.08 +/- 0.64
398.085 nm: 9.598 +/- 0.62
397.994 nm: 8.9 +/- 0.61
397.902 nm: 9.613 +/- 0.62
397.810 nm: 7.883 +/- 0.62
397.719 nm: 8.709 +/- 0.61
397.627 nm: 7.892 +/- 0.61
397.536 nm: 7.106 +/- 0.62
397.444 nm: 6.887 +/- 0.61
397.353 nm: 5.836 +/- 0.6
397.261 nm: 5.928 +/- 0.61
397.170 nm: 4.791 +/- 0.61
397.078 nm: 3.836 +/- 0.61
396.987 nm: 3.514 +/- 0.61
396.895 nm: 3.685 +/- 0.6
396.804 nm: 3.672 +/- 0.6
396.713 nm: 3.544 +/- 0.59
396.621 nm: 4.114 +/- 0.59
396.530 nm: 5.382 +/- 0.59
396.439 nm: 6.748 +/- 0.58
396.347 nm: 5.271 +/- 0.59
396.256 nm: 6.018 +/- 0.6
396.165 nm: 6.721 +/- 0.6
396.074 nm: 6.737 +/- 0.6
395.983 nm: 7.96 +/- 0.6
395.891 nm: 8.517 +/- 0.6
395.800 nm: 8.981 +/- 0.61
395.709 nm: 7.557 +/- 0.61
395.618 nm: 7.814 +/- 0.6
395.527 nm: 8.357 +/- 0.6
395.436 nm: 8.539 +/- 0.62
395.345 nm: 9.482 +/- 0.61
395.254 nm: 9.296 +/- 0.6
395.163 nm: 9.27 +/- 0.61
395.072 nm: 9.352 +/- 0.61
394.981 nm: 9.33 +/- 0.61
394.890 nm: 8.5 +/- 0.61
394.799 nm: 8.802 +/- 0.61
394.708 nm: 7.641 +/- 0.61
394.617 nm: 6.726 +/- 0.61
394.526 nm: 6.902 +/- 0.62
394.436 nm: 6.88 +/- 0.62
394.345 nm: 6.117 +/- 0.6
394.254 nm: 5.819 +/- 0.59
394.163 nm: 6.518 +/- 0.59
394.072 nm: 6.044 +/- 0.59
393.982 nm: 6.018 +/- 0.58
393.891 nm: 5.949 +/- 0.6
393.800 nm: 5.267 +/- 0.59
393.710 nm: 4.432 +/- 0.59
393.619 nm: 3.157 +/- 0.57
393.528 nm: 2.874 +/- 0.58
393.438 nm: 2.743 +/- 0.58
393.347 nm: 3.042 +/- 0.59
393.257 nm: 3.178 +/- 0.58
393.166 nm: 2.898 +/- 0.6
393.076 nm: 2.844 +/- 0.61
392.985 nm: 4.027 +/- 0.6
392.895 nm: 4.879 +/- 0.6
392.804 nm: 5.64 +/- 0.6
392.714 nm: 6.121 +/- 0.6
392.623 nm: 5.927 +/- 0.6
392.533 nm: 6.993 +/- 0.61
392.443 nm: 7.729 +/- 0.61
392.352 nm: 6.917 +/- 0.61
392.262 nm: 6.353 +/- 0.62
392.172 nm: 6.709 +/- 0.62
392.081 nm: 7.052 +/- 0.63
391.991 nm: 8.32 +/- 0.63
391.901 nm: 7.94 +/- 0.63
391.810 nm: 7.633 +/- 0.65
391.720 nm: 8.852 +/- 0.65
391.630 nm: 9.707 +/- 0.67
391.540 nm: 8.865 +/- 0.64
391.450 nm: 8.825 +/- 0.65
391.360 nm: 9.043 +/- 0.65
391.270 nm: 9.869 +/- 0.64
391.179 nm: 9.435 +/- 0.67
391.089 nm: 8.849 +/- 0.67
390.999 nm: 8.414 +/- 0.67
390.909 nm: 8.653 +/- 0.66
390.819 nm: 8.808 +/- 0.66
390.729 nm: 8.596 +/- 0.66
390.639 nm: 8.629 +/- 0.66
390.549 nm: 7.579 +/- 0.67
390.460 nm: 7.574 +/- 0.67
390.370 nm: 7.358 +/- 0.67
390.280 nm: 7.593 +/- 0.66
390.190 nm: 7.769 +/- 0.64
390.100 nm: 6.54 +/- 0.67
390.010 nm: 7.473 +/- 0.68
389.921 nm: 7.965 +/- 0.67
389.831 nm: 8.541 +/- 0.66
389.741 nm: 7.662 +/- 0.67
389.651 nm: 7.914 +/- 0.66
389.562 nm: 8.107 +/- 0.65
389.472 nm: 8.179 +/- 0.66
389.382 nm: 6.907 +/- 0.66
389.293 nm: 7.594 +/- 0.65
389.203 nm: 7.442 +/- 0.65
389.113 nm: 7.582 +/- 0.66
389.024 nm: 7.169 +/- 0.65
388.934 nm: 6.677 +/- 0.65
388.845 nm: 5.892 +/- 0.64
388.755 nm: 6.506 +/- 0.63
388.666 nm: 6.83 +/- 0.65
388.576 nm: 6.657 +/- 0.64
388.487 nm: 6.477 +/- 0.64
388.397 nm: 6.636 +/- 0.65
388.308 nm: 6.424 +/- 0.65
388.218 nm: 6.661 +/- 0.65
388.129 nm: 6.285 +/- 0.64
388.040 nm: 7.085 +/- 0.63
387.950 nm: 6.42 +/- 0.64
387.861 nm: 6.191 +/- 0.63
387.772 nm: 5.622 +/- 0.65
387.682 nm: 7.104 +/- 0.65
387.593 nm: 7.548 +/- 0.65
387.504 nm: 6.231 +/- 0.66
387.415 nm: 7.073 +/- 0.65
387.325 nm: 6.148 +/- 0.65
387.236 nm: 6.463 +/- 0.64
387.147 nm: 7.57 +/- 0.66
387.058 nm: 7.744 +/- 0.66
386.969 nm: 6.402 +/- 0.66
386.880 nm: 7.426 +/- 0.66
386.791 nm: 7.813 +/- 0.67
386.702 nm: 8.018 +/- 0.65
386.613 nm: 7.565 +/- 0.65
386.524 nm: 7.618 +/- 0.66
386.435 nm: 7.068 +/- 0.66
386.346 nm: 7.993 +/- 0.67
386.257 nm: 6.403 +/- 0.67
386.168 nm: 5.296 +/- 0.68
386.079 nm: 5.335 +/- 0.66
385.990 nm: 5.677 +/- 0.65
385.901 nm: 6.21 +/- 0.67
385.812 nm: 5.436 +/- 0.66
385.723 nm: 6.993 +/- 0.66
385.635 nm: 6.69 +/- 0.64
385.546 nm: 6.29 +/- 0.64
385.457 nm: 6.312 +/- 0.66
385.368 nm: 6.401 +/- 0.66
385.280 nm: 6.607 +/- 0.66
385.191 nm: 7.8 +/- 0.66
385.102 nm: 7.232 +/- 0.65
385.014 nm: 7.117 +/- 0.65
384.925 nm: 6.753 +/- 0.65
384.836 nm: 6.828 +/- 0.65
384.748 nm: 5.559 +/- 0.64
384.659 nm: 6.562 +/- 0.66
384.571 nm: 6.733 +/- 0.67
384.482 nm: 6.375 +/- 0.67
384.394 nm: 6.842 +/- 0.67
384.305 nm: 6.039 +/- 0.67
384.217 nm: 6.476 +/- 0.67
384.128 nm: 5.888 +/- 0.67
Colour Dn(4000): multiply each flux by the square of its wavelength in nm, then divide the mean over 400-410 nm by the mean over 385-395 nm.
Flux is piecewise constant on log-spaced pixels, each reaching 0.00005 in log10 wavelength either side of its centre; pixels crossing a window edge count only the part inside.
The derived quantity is 1.84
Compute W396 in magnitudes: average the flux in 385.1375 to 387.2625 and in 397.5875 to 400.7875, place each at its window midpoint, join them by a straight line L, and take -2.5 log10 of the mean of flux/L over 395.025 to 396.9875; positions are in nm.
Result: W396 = 0.37 mag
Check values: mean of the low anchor 6.8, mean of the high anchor 10.7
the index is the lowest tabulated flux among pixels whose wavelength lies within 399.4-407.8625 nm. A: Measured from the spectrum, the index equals 9.55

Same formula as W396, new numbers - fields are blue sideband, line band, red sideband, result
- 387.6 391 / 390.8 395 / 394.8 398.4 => 0.11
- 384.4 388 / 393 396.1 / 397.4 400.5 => 0.37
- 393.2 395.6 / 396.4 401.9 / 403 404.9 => -0.08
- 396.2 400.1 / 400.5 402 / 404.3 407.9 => -0.24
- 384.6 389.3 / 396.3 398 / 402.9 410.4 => 0.48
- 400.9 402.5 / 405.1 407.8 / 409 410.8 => 0.05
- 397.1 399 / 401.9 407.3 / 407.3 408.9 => -0.08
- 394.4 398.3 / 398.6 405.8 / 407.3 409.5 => -0.23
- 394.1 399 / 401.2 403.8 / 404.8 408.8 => -0.22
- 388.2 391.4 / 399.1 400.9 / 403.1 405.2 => -0.10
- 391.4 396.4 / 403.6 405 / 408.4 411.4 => -0.17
